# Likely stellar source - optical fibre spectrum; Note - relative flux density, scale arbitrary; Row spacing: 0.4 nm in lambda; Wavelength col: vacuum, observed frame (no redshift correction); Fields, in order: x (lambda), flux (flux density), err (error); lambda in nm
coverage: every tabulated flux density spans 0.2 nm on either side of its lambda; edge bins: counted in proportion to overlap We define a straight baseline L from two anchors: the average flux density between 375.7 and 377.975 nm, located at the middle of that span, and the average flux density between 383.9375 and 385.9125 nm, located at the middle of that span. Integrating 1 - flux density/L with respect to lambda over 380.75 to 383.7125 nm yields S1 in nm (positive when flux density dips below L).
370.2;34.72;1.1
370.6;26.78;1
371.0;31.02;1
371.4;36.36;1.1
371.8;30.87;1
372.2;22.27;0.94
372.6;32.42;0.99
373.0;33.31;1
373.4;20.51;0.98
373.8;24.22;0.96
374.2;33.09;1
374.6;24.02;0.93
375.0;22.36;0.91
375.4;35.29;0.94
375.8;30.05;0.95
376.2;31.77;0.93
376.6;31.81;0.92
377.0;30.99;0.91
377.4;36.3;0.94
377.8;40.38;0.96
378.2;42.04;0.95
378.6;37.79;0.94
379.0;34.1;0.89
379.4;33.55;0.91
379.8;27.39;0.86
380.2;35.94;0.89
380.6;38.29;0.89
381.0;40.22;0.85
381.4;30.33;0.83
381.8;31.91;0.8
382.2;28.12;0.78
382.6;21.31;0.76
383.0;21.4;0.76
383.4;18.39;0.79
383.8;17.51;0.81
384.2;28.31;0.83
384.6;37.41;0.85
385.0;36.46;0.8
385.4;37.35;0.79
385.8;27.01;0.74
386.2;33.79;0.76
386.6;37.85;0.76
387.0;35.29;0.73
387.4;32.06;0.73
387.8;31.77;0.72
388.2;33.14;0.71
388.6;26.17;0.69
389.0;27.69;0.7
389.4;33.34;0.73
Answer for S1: 0.54 nm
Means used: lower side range 33.6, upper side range 33.1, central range 27.2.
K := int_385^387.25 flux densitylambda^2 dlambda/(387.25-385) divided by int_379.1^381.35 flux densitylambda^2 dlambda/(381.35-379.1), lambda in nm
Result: 1.02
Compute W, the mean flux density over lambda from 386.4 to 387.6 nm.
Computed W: 35.1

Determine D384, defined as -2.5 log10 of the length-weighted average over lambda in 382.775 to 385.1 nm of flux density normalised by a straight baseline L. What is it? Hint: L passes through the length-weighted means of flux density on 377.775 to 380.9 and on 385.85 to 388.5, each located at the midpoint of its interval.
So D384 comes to 0.30 mag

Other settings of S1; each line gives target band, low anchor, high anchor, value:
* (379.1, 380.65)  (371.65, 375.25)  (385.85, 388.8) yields -0.20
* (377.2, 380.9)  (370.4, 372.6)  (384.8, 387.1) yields -0.46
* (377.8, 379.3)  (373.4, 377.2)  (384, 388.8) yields -0.40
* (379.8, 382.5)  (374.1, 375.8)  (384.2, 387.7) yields -0.12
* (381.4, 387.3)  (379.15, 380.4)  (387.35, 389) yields 0.32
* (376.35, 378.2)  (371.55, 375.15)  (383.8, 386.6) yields -0.42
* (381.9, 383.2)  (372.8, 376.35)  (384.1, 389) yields 0.29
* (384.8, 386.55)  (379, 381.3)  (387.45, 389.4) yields -0.12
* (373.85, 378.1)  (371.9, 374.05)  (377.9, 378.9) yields 0.29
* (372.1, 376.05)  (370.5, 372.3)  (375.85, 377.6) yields 0.42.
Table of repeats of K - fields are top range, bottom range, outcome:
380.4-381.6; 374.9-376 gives 1.25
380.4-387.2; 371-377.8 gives 1.07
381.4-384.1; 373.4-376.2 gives 0.89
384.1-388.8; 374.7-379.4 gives 1.03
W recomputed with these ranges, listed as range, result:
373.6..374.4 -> 28.7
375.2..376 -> 32.7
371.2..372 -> 33.6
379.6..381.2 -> 35.5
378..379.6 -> 36.9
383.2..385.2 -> 27.6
